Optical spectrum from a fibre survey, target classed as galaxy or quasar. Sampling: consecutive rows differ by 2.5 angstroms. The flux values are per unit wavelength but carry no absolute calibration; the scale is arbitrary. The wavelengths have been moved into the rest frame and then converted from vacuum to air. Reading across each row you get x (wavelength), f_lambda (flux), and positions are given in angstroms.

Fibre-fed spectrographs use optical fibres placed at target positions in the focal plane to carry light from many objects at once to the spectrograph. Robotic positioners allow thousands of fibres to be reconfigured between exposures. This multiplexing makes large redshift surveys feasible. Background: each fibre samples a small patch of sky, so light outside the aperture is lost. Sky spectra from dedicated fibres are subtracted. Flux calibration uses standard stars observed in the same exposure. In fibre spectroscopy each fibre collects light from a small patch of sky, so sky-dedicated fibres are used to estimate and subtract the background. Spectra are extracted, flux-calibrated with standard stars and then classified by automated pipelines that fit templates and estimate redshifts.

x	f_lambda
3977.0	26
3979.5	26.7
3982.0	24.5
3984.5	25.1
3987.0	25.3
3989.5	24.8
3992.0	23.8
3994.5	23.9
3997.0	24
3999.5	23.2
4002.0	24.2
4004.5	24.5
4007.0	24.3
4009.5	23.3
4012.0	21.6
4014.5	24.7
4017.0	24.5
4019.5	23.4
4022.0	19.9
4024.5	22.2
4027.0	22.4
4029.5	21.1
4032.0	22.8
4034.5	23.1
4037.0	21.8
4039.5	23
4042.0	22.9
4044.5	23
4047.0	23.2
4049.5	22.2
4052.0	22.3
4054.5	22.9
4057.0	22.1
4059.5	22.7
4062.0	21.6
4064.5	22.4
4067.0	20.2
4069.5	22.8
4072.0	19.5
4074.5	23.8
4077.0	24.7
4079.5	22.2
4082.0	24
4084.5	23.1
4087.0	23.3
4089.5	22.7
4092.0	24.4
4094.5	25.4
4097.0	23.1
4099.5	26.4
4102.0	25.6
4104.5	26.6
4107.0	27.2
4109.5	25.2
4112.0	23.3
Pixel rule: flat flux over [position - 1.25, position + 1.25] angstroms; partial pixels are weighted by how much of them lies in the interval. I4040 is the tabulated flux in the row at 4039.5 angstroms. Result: 23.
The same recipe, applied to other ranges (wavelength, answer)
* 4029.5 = 21.1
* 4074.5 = 23.8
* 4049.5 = 22.2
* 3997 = 24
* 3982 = 24.5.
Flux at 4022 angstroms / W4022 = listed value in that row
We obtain 19.9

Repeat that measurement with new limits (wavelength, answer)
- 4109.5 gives 25.2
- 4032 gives 22.8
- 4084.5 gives 23.1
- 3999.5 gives 23.2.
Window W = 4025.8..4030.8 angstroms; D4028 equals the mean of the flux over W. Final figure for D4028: 21.8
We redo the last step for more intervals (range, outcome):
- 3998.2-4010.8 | 23.9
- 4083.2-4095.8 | 23.8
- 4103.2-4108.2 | 26.9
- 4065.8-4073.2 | 20.8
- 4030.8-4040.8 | 22.7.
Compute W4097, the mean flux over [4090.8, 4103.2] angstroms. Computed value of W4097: 25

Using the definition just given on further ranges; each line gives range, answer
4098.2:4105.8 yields 26.2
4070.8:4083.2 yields 22.8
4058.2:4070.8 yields 21.9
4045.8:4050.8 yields 22.7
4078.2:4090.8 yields 23.1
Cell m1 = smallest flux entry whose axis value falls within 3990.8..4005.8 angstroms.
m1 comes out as 23.2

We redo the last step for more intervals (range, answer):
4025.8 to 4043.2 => 21.1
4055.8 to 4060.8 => 22.1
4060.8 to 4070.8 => 20.2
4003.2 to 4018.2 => 21.6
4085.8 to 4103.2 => 22.7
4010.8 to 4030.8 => 19.9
